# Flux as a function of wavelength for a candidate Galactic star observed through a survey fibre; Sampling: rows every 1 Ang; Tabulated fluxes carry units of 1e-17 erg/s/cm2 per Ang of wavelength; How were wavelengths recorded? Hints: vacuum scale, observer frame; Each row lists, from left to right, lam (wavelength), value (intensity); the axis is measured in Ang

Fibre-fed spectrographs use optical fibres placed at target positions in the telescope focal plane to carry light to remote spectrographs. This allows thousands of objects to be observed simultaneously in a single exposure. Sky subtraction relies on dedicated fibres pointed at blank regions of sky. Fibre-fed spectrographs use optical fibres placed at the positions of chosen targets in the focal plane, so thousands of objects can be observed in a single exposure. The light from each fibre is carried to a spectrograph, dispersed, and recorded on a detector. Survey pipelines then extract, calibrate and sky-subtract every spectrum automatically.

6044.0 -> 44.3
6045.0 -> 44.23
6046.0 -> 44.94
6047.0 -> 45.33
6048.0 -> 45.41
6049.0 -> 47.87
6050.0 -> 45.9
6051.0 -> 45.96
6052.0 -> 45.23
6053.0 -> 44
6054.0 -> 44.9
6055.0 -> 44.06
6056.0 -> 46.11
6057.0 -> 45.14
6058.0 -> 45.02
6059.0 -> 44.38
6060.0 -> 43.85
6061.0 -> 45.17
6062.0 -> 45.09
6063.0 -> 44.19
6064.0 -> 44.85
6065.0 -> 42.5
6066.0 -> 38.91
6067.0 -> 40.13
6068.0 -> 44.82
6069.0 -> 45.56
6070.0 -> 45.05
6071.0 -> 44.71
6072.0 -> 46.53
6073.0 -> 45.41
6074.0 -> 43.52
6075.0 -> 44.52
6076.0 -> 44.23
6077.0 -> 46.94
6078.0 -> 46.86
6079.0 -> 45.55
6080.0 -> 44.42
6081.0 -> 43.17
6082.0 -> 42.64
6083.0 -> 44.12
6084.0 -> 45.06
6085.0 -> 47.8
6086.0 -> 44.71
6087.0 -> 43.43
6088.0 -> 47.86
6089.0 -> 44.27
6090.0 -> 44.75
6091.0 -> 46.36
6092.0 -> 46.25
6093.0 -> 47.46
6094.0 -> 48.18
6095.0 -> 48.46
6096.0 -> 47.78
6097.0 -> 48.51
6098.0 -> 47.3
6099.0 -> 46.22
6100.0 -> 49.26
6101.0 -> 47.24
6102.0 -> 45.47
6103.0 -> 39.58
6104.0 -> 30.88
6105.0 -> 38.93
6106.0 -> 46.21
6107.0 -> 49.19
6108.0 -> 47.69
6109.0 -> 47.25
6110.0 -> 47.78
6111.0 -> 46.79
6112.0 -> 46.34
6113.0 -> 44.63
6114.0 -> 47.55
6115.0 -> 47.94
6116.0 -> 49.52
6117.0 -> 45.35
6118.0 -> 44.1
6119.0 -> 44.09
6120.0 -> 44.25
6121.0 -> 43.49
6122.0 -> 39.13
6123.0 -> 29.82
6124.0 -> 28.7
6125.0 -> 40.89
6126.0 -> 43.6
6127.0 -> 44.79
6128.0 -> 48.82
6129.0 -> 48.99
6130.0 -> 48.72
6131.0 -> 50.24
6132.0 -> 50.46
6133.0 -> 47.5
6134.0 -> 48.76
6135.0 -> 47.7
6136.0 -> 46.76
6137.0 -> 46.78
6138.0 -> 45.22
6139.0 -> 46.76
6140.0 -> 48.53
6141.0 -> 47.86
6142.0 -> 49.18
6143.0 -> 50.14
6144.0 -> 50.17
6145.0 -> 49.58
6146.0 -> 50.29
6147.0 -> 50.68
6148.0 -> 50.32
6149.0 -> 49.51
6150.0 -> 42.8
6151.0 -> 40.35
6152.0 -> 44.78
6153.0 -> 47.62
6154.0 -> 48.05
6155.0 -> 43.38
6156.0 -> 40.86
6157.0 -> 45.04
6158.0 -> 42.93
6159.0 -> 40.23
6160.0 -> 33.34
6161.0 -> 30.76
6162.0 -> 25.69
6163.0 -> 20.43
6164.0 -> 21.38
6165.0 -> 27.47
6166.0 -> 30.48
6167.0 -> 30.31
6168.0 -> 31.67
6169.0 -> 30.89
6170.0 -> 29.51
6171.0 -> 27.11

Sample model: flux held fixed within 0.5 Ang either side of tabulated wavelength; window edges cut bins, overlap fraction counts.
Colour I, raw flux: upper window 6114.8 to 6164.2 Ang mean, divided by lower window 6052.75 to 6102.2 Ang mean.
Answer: 1.0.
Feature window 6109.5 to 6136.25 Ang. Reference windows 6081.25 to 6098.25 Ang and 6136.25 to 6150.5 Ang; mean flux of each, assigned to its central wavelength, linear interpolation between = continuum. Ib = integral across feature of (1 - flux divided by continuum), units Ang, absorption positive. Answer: 1.4 Ang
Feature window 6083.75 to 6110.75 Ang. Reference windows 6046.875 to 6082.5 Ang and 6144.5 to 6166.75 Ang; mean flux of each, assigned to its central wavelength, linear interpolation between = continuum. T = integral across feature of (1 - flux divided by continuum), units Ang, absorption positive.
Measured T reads -1.78 Ang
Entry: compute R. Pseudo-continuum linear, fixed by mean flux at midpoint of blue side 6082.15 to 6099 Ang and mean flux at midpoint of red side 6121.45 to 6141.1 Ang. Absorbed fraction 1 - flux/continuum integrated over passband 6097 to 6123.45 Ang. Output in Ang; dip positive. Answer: 0.63 Ang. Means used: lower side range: 46.3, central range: 44.6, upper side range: 44.9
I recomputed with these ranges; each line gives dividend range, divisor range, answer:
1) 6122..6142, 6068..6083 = 1.01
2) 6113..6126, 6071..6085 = 0.94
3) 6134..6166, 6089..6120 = 0.93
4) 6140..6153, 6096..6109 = 1.07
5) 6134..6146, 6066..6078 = 1.08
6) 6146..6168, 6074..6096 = 0.85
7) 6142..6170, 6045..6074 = 0.89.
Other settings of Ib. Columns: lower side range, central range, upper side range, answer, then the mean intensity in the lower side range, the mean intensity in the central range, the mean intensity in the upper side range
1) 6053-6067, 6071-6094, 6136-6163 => -0.6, 44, 45.3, 44.2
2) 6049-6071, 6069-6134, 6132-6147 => 1.8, 44.4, 45.1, 48.4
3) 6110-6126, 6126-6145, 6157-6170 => -4.9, 43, 48.1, 31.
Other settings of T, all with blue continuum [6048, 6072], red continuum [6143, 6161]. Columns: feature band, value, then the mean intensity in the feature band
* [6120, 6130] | 0.8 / 41.5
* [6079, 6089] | 0.0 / 44.8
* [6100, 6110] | 0.2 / 44.1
